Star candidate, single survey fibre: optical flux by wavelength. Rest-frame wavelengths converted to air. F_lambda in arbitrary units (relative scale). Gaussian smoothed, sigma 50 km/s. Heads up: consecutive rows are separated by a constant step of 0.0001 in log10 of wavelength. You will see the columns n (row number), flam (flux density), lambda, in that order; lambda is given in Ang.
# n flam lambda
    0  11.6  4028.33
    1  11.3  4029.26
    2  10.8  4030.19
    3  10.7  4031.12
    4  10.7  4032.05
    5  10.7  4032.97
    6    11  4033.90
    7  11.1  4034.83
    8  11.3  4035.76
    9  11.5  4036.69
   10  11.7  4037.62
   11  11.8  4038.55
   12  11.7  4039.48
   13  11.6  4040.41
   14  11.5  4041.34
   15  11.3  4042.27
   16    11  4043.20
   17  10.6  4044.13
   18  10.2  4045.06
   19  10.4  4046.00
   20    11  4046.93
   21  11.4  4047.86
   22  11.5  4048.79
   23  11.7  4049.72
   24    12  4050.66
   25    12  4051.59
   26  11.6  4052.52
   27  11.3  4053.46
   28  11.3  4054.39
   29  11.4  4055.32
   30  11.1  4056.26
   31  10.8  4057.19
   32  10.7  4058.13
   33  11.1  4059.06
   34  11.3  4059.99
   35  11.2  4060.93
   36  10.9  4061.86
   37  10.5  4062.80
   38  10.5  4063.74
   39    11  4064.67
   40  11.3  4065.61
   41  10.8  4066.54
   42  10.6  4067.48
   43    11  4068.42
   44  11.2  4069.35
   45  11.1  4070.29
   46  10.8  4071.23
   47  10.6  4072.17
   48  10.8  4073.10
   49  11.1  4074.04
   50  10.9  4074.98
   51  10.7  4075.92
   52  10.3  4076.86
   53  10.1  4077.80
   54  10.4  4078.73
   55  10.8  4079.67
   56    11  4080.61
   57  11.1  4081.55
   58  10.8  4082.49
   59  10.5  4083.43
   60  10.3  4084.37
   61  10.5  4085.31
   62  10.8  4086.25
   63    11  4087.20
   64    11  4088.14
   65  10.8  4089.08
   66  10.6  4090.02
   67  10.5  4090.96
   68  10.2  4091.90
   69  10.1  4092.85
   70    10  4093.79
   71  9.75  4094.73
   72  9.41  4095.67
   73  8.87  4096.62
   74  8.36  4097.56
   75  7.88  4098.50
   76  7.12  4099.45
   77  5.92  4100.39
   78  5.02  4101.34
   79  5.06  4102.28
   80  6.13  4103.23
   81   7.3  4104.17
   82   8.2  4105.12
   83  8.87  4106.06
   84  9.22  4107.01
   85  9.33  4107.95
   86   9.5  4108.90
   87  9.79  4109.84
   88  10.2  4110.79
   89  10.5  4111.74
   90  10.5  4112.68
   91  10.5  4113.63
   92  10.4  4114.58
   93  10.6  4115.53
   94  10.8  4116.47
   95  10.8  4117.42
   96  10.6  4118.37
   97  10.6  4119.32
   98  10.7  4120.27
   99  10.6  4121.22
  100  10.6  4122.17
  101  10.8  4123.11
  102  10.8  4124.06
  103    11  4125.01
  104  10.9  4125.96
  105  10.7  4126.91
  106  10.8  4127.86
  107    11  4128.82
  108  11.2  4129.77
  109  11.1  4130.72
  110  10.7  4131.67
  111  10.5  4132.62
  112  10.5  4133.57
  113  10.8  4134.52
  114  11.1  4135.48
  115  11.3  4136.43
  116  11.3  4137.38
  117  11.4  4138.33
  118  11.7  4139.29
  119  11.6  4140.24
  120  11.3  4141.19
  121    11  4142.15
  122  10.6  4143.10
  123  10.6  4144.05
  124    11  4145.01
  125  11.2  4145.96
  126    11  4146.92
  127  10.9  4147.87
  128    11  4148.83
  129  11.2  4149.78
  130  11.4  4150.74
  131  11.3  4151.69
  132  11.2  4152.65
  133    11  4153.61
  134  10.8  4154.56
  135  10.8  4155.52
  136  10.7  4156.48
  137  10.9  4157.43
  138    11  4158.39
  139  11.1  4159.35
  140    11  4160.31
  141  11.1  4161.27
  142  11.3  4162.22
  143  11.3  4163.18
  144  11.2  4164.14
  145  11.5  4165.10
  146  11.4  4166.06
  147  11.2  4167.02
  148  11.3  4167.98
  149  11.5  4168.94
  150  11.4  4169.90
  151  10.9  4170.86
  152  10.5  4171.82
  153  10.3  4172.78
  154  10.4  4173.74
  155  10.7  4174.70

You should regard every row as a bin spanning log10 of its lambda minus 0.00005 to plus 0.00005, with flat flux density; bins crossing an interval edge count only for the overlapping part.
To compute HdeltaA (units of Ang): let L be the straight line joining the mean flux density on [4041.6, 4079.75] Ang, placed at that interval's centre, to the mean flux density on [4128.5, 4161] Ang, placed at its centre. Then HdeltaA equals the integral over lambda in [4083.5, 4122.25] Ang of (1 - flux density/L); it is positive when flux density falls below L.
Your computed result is 5.4 Ang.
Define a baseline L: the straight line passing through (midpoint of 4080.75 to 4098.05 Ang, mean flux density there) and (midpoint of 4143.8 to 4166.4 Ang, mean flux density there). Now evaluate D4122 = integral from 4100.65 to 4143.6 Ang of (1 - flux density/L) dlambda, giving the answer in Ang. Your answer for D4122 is 2.1 Ang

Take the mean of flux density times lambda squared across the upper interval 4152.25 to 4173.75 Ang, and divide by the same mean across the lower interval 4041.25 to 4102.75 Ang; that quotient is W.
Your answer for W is 1.1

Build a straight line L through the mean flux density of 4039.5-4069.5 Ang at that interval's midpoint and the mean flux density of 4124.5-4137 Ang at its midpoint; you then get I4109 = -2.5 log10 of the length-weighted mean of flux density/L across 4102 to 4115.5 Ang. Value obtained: 0.21 mag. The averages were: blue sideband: 11.1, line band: 9.07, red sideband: 10.9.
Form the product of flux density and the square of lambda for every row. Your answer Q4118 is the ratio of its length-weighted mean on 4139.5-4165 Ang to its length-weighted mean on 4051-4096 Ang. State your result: 1.1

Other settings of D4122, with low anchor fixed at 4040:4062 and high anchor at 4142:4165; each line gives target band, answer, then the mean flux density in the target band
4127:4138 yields 0.1 Ang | 10.9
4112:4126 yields 0.5 Ang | 10.7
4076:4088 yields 0.5 Ang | 10.6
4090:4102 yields 2.7 Ang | 8.62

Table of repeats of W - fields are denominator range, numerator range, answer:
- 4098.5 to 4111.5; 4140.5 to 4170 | 1.45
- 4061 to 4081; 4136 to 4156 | 1.07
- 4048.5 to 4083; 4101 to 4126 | 0.89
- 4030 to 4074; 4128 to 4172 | 1.05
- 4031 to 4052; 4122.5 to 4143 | 1.02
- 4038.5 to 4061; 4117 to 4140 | 1.01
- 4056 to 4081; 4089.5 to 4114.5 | 0.83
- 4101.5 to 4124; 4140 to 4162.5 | 1.17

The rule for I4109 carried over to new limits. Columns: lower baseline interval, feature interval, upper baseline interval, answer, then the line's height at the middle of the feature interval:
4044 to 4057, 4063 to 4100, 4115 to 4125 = 0.066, 11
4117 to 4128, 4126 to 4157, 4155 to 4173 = -0.012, 10.9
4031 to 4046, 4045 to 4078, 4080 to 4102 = -0.057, 10.5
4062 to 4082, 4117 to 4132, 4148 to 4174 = 0.015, 11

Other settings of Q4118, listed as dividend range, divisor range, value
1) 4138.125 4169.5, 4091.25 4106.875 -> 1.42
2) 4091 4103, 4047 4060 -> 0.73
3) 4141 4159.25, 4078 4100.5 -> 1.14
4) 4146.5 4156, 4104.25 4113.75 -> 1.18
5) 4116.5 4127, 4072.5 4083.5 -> 1.02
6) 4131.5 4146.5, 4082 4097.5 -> 1.10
